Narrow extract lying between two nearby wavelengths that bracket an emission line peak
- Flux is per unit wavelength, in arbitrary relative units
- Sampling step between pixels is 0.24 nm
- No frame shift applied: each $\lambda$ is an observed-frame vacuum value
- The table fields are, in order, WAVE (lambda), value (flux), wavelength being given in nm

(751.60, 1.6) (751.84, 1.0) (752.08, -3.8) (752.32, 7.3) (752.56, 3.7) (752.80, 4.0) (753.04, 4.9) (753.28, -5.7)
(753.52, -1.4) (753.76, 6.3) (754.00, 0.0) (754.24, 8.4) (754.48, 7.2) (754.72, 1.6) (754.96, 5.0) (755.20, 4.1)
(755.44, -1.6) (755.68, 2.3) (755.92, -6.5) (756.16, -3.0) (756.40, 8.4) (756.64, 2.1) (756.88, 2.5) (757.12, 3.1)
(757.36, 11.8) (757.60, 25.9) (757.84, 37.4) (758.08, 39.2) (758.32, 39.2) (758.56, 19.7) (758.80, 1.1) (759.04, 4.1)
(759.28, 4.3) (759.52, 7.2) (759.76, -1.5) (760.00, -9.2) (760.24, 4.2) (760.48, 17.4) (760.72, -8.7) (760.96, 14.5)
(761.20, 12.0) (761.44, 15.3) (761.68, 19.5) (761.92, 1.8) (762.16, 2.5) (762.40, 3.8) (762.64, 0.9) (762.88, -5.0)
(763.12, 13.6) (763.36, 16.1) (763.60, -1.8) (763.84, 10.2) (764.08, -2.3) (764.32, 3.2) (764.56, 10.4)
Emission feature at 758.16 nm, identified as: [O II]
